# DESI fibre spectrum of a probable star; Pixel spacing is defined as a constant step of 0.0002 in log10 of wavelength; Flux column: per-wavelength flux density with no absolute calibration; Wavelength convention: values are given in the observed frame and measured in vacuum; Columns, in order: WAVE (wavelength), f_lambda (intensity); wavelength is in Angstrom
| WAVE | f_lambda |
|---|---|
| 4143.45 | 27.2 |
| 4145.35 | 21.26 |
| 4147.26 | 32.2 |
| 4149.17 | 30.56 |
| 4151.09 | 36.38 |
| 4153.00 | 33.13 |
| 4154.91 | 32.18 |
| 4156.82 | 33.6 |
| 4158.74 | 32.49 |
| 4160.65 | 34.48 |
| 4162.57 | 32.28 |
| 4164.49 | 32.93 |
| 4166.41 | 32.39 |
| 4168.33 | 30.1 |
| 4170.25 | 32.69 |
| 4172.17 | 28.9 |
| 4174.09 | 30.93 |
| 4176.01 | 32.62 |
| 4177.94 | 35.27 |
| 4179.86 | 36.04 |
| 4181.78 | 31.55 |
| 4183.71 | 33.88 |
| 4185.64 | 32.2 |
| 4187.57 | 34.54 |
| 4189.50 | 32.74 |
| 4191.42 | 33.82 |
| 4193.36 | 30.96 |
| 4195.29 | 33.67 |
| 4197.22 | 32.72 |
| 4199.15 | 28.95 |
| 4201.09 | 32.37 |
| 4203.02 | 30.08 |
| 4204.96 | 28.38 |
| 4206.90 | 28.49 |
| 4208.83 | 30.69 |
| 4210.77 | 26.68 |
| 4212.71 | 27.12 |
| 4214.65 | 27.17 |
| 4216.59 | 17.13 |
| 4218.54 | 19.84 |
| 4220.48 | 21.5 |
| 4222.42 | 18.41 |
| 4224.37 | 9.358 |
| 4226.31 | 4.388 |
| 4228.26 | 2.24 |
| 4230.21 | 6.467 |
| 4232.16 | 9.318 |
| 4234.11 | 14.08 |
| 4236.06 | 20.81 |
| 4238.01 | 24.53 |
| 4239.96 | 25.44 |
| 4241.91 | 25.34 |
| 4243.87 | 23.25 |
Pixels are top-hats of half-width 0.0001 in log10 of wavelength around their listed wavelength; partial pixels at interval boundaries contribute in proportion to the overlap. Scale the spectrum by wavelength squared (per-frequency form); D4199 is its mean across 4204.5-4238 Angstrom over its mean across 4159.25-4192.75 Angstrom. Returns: 0.57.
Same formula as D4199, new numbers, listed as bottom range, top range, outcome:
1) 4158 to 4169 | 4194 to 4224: 0.83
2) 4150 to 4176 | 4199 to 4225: 0.78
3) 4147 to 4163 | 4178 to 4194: 1.02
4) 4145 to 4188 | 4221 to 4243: 0.47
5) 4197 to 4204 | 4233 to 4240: 0.67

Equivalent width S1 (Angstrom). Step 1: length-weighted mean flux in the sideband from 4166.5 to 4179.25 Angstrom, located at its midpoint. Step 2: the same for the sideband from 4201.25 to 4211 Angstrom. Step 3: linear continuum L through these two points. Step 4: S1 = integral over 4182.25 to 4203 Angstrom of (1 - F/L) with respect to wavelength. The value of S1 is -1.4 Angstrom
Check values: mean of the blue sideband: 31.9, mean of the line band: 32.4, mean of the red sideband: 29.3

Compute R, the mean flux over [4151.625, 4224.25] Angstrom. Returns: 30.1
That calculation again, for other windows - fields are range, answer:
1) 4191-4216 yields 29.8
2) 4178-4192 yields 33.7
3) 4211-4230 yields 16.3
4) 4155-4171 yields 32.6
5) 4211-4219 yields 23.3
